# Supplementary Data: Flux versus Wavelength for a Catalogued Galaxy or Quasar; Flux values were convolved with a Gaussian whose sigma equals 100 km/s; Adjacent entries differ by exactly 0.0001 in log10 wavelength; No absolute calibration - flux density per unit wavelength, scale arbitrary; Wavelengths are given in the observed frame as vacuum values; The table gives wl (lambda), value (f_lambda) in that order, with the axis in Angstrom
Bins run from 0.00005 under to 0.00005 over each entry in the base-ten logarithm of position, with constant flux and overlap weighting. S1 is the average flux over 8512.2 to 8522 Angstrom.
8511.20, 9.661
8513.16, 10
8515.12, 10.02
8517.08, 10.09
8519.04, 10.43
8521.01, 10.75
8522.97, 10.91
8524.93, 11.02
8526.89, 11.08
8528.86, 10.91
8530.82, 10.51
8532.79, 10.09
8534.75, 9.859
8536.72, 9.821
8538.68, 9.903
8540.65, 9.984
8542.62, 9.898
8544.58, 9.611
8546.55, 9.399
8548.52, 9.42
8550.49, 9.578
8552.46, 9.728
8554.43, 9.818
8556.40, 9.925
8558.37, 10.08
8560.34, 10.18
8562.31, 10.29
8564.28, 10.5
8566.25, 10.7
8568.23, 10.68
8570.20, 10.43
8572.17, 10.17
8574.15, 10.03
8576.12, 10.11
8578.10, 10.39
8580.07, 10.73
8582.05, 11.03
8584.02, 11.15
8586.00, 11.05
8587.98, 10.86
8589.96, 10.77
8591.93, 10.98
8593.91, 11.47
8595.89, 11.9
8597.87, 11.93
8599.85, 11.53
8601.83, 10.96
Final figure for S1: 10.3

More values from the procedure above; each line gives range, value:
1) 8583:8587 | 11.1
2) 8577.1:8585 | 10.8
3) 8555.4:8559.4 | 10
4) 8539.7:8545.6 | 9.83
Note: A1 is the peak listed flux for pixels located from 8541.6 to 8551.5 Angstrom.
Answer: 9.898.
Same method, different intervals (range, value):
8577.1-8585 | 11.15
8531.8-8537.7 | 10.09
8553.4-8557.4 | 9.925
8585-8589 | 11.05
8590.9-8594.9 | 11.47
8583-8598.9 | 11.93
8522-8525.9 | 11.02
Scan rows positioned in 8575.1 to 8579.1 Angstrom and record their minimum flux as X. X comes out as 10.11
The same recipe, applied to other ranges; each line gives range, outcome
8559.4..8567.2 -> 10.18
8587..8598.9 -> 10.77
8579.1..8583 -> 10.73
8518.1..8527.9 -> 10.43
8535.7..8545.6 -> 9.611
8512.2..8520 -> 10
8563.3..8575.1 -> 10.03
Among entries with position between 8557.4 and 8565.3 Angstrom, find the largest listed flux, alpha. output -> 10.5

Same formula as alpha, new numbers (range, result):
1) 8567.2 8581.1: 10.73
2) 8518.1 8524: 10.91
